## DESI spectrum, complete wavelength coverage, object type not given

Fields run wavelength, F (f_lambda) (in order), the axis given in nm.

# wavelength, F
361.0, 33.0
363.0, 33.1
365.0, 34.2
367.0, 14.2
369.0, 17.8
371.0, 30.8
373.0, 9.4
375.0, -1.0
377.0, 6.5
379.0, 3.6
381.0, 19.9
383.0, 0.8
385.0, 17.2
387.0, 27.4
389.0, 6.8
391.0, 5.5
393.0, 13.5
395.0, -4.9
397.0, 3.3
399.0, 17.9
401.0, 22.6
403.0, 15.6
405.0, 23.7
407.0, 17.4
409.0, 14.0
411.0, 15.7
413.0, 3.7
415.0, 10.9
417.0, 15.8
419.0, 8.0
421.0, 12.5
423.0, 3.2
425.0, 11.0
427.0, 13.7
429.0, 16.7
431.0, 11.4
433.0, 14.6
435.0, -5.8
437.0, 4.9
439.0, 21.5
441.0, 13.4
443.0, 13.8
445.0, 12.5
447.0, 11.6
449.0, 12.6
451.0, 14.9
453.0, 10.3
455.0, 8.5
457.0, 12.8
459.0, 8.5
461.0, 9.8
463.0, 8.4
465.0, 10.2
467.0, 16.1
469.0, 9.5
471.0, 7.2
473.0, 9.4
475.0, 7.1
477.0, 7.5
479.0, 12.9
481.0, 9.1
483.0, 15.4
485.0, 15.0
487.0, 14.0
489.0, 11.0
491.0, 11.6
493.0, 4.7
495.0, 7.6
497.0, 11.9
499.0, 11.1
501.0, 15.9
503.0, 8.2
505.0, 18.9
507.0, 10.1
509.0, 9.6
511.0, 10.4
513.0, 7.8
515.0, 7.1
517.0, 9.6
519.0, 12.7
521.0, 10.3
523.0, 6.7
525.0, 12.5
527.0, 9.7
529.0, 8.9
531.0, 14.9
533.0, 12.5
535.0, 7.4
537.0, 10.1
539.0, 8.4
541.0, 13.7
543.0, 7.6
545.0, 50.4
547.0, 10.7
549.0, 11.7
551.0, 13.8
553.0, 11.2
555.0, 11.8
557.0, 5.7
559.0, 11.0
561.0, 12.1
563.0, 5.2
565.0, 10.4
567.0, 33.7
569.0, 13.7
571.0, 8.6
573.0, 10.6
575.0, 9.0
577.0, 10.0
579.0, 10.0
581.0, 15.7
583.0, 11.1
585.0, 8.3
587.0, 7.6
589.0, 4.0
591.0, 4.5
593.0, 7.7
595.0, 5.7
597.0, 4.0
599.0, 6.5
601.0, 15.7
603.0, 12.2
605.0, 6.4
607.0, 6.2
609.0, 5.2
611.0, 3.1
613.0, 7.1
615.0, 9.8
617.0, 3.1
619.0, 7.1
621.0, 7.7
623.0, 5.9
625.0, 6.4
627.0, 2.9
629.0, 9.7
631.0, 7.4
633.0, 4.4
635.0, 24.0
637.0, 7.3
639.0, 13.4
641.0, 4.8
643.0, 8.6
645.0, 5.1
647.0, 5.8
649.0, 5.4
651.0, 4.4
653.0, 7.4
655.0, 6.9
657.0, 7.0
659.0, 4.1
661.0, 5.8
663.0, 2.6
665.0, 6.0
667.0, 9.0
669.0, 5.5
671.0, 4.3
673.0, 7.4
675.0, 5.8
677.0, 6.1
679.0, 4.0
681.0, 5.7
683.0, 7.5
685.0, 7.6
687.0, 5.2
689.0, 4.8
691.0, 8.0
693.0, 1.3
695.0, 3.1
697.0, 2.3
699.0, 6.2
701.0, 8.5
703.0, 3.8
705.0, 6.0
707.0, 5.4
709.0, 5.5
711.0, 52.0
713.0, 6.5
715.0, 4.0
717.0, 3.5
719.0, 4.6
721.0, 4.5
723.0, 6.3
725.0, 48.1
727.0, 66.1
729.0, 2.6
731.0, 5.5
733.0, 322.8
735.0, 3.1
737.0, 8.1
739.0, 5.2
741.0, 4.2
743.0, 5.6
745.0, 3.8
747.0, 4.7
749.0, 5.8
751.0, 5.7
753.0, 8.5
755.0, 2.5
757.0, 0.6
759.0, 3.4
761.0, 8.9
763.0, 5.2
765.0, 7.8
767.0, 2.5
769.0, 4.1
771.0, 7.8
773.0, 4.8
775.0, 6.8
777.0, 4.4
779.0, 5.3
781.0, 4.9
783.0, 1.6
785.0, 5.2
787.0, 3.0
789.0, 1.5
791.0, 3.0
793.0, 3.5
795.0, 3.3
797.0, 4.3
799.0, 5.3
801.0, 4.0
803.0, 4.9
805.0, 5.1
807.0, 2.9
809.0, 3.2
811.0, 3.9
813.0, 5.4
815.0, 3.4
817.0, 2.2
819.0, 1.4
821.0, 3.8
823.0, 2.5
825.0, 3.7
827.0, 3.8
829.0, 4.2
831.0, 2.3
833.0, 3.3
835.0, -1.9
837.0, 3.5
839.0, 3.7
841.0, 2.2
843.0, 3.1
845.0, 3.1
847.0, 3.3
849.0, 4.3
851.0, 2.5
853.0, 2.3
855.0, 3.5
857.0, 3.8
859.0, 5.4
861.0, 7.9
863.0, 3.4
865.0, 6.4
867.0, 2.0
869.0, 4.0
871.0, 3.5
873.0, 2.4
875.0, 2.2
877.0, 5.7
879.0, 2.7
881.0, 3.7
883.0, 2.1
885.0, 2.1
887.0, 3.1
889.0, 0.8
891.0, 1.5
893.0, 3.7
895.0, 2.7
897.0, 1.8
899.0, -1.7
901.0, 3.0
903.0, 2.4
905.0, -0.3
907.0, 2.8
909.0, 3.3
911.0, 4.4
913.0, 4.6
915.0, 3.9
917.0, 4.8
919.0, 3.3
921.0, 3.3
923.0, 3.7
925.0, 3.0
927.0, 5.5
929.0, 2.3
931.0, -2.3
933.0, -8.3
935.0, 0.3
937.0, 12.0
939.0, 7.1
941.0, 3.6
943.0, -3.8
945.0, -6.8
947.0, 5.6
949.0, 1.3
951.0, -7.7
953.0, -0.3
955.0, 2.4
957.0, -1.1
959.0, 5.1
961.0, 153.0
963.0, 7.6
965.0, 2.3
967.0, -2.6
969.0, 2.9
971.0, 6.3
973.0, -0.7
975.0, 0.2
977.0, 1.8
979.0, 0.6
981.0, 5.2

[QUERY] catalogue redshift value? 0.46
